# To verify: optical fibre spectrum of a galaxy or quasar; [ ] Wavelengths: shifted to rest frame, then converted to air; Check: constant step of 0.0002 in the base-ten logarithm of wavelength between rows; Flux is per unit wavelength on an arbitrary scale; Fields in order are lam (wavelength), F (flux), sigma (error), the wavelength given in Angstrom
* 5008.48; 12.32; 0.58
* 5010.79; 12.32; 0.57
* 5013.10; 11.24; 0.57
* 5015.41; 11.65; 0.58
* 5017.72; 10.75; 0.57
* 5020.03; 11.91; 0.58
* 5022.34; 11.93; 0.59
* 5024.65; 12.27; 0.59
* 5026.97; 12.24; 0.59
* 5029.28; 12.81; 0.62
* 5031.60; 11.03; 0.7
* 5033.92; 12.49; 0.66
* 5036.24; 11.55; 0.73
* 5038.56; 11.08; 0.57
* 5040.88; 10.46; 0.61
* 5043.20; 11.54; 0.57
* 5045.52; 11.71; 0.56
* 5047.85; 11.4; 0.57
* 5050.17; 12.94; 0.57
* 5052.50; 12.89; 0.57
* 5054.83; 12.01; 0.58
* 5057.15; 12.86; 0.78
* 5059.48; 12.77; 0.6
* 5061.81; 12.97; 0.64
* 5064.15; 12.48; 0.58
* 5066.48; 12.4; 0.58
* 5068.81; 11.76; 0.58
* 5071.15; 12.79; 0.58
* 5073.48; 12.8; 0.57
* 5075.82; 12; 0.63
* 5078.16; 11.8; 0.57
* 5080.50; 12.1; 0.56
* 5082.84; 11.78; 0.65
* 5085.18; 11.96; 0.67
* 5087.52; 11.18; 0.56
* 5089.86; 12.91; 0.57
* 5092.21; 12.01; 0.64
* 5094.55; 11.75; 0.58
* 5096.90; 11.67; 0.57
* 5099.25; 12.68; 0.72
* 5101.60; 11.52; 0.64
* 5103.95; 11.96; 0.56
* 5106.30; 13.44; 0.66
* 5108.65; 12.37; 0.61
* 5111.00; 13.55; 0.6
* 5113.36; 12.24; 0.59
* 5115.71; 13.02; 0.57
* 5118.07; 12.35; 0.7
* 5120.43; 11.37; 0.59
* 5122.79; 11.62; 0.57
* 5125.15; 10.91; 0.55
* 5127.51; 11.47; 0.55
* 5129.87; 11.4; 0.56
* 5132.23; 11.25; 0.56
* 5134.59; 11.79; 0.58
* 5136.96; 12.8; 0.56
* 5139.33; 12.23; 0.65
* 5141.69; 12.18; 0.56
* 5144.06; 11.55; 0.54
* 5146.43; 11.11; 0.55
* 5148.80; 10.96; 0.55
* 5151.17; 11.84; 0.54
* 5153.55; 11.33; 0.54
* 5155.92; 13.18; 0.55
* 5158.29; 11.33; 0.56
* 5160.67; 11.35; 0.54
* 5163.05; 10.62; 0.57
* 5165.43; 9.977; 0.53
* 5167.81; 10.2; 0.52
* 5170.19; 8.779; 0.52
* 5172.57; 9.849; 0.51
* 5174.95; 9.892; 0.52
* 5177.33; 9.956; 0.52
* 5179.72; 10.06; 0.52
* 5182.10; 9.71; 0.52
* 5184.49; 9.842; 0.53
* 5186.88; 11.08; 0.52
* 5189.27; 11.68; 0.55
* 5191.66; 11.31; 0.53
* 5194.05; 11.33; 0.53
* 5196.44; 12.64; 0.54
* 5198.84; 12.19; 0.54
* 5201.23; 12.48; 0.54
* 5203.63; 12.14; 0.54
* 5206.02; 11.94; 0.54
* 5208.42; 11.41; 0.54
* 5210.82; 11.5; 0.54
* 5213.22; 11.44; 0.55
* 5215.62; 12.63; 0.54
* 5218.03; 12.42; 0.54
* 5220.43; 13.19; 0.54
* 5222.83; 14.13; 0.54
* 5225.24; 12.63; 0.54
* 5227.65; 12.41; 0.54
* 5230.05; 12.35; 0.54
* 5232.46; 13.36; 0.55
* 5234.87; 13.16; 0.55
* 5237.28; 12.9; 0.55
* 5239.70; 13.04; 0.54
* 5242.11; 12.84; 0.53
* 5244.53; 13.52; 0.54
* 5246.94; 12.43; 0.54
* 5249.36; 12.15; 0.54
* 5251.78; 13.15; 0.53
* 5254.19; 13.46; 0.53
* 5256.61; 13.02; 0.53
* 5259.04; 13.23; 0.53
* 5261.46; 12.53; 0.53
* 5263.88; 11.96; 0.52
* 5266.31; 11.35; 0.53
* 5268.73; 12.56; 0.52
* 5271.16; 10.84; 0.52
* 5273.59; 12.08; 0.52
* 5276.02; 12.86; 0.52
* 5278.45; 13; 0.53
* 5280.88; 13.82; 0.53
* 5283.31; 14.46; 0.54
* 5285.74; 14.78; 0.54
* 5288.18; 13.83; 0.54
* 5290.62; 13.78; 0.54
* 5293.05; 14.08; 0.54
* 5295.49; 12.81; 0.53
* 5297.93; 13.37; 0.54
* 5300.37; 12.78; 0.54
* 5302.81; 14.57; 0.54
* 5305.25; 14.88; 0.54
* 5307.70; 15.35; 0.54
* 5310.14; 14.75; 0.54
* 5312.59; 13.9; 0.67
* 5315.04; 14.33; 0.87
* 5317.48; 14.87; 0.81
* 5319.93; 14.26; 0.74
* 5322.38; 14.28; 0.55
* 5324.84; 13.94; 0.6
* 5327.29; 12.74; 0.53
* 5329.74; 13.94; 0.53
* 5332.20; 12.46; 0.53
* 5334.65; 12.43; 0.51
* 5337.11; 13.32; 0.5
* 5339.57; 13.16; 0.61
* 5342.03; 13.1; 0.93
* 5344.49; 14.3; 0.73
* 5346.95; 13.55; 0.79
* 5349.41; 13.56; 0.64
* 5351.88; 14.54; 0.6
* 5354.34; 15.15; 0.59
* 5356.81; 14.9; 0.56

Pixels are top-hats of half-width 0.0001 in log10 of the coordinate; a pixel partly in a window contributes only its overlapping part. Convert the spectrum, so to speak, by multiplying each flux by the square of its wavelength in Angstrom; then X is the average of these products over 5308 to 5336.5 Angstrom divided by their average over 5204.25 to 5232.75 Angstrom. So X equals 1.2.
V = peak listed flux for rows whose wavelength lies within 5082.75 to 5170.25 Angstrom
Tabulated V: 13.55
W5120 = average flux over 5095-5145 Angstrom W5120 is 12.1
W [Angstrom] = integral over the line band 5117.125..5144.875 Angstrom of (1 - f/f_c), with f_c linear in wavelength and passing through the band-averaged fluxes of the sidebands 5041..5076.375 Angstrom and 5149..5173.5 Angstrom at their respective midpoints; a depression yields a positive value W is -1.1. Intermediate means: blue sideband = 12.3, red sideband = 10.9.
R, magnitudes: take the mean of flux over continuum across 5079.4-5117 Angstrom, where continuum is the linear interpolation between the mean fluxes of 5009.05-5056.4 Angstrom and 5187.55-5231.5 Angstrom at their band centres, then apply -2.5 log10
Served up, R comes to -0.026 mag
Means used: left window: 11.8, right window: 12.2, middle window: 12.3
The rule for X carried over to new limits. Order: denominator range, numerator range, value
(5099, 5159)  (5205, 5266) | 1.10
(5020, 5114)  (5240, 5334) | 1.20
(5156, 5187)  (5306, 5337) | 1.43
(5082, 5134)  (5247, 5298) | 1.15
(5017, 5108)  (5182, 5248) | 1.08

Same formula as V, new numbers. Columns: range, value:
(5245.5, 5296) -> 14.78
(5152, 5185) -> 13.18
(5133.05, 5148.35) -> 12.8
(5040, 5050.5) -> 12.94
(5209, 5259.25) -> 14.13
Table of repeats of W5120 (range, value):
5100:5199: 11.4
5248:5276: 12.4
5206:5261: 12.7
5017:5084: 12.1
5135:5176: 11.1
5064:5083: 12.2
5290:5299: 13.5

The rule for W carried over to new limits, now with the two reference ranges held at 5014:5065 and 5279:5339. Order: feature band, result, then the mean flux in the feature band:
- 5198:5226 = 1.8 Angstrom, 12.3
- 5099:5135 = 1.4 Angstrom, 12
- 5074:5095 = 0.6 Angstrom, 12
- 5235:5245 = 0.3 Angstrom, 13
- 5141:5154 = 1.3 Angstrom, 11.5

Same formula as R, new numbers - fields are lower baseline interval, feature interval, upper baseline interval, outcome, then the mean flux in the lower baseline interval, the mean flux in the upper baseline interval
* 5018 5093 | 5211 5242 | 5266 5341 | 0.03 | 12.1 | 13.6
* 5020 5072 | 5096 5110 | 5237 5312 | 0.01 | 12.1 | 13.2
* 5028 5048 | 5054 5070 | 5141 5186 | -0.10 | 11.6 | 10.7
